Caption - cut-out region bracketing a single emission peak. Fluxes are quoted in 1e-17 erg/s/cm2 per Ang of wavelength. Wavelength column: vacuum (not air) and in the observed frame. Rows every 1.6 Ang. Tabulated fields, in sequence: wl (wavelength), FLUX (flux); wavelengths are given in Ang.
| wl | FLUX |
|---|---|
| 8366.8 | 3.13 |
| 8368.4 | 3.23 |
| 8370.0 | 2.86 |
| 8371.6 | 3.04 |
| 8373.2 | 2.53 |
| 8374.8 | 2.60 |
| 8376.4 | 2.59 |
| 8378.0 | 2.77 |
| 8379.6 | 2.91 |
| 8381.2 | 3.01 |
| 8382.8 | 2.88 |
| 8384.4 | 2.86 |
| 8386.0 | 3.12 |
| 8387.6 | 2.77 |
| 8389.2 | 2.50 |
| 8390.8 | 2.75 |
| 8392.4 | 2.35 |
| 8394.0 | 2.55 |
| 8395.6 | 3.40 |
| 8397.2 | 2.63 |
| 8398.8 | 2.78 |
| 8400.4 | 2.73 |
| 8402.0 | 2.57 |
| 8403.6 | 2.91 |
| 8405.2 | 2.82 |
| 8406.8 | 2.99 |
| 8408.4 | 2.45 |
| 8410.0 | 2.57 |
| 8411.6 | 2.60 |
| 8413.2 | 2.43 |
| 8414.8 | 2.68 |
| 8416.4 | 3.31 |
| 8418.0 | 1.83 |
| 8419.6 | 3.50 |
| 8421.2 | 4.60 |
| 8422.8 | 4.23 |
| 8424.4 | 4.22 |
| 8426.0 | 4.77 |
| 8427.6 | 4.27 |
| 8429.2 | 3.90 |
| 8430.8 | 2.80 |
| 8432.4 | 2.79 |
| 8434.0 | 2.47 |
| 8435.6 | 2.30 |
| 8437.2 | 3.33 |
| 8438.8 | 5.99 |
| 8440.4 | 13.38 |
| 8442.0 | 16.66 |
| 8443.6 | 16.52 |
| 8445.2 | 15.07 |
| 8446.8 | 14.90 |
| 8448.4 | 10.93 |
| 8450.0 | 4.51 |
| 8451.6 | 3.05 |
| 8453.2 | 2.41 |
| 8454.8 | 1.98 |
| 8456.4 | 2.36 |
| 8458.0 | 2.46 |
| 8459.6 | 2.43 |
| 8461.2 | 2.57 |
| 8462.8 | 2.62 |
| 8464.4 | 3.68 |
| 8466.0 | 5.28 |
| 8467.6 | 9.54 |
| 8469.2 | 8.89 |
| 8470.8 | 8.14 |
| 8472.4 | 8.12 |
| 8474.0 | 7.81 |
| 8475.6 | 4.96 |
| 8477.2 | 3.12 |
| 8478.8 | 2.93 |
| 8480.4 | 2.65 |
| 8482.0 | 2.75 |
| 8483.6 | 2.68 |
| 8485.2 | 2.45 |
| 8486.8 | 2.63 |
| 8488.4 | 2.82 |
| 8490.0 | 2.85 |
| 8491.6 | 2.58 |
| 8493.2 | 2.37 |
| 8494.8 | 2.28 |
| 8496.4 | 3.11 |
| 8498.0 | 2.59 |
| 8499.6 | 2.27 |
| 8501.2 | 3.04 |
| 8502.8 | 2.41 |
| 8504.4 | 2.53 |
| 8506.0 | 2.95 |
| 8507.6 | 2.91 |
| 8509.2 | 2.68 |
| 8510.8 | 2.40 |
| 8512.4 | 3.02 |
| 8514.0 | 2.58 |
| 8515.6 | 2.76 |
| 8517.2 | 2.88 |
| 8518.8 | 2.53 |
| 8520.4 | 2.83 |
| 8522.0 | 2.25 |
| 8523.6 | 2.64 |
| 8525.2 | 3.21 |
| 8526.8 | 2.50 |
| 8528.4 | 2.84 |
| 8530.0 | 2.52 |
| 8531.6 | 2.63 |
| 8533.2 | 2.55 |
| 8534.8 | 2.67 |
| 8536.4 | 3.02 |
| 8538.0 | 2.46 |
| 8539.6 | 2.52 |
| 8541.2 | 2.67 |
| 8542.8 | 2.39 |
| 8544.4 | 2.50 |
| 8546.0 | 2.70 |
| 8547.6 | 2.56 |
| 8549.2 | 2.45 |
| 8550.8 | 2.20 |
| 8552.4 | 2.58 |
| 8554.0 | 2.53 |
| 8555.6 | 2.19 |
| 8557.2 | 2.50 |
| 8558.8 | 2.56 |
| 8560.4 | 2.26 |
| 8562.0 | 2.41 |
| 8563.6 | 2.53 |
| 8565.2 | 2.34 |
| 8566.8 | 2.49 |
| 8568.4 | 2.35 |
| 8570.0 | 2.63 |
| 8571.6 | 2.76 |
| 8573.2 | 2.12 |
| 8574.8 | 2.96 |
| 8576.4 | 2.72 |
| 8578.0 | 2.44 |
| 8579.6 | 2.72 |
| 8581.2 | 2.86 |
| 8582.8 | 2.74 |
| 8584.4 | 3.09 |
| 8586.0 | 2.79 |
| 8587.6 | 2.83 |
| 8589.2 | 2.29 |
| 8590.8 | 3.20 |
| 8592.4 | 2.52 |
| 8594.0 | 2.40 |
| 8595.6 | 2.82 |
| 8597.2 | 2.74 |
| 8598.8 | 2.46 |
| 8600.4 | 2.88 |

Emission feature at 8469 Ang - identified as [N II]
